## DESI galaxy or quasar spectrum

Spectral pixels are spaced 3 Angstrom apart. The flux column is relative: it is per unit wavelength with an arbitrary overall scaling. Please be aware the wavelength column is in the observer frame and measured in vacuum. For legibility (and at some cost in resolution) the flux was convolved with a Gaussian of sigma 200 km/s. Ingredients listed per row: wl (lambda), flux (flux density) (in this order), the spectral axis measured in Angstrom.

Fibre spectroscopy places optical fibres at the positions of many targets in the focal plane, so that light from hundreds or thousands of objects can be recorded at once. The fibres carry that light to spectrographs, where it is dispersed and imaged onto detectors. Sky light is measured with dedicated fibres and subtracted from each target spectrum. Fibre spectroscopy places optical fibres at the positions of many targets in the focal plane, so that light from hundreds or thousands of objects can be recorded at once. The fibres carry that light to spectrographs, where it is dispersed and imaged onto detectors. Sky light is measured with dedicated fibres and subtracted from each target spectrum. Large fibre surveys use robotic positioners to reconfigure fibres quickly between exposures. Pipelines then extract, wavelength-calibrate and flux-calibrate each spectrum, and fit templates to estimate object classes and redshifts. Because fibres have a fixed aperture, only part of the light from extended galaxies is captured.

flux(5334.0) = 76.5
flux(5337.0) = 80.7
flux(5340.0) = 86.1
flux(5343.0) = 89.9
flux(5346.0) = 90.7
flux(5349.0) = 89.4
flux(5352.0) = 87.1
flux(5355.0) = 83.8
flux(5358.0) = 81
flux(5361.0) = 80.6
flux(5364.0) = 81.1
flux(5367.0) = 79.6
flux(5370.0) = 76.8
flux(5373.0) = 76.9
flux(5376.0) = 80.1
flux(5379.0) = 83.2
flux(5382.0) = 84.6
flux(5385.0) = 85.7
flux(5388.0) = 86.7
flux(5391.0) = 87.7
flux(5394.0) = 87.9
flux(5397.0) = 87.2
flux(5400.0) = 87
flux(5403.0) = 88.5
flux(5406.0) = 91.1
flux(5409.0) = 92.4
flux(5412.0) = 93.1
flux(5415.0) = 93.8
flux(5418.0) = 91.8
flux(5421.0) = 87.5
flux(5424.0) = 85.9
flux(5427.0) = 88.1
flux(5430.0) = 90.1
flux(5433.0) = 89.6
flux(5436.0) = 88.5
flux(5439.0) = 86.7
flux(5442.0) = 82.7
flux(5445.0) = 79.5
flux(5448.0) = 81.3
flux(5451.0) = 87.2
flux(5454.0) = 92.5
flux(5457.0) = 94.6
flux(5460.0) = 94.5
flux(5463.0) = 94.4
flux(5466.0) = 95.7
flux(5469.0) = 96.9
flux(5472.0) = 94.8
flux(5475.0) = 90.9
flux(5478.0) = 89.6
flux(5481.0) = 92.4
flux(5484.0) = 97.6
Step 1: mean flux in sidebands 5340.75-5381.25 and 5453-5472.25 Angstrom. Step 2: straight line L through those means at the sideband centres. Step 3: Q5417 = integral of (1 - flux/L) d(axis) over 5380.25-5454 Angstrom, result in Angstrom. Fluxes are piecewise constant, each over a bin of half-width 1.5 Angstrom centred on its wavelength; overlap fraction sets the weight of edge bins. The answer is 1.4 Angstrom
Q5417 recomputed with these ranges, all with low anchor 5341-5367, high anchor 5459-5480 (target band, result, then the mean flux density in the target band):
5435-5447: 1.0 Angstrom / 84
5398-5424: -0.3 Angstrom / 90.3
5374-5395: 0.6 Angstrom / 84.9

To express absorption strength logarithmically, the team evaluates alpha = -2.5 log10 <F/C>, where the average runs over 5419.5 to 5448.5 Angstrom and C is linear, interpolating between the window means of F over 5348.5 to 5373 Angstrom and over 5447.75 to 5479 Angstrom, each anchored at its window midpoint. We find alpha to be 0.04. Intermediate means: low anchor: 81.8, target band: 86.2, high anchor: 92.5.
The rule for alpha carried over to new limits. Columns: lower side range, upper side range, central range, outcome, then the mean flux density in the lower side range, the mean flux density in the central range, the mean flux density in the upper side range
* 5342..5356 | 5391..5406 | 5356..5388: 0.09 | 88.3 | 81.3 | 88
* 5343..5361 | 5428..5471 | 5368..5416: 0.02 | 86.2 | 86.3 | 89.6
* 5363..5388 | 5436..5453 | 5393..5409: -0.08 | 81.3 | 88.7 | 84.2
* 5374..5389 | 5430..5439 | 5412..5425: -0.04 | 83.7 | 90.3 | 88.8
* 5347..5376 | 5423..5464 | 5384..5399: -0.04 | 81.9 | 87.1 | 88.2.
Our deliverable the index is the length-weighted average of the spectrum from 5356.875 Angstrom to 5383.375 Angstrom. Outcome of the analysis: 80.4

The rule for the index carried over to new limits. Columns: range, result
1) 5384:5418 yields 89.4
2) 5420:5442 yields 87.7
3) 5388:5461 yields 88.6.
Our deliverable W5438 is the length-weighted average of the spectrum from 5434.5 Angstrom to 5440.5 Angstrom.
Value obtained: 87.6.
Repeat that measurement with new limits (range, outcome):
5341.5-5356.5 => 88.2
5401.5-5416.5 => 91.8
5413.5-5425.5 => 89.8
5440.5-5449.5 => 81.2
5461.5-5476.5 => 94.5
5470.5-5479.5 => 91.8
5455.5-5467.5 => 94.8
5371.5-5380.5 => 80.1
